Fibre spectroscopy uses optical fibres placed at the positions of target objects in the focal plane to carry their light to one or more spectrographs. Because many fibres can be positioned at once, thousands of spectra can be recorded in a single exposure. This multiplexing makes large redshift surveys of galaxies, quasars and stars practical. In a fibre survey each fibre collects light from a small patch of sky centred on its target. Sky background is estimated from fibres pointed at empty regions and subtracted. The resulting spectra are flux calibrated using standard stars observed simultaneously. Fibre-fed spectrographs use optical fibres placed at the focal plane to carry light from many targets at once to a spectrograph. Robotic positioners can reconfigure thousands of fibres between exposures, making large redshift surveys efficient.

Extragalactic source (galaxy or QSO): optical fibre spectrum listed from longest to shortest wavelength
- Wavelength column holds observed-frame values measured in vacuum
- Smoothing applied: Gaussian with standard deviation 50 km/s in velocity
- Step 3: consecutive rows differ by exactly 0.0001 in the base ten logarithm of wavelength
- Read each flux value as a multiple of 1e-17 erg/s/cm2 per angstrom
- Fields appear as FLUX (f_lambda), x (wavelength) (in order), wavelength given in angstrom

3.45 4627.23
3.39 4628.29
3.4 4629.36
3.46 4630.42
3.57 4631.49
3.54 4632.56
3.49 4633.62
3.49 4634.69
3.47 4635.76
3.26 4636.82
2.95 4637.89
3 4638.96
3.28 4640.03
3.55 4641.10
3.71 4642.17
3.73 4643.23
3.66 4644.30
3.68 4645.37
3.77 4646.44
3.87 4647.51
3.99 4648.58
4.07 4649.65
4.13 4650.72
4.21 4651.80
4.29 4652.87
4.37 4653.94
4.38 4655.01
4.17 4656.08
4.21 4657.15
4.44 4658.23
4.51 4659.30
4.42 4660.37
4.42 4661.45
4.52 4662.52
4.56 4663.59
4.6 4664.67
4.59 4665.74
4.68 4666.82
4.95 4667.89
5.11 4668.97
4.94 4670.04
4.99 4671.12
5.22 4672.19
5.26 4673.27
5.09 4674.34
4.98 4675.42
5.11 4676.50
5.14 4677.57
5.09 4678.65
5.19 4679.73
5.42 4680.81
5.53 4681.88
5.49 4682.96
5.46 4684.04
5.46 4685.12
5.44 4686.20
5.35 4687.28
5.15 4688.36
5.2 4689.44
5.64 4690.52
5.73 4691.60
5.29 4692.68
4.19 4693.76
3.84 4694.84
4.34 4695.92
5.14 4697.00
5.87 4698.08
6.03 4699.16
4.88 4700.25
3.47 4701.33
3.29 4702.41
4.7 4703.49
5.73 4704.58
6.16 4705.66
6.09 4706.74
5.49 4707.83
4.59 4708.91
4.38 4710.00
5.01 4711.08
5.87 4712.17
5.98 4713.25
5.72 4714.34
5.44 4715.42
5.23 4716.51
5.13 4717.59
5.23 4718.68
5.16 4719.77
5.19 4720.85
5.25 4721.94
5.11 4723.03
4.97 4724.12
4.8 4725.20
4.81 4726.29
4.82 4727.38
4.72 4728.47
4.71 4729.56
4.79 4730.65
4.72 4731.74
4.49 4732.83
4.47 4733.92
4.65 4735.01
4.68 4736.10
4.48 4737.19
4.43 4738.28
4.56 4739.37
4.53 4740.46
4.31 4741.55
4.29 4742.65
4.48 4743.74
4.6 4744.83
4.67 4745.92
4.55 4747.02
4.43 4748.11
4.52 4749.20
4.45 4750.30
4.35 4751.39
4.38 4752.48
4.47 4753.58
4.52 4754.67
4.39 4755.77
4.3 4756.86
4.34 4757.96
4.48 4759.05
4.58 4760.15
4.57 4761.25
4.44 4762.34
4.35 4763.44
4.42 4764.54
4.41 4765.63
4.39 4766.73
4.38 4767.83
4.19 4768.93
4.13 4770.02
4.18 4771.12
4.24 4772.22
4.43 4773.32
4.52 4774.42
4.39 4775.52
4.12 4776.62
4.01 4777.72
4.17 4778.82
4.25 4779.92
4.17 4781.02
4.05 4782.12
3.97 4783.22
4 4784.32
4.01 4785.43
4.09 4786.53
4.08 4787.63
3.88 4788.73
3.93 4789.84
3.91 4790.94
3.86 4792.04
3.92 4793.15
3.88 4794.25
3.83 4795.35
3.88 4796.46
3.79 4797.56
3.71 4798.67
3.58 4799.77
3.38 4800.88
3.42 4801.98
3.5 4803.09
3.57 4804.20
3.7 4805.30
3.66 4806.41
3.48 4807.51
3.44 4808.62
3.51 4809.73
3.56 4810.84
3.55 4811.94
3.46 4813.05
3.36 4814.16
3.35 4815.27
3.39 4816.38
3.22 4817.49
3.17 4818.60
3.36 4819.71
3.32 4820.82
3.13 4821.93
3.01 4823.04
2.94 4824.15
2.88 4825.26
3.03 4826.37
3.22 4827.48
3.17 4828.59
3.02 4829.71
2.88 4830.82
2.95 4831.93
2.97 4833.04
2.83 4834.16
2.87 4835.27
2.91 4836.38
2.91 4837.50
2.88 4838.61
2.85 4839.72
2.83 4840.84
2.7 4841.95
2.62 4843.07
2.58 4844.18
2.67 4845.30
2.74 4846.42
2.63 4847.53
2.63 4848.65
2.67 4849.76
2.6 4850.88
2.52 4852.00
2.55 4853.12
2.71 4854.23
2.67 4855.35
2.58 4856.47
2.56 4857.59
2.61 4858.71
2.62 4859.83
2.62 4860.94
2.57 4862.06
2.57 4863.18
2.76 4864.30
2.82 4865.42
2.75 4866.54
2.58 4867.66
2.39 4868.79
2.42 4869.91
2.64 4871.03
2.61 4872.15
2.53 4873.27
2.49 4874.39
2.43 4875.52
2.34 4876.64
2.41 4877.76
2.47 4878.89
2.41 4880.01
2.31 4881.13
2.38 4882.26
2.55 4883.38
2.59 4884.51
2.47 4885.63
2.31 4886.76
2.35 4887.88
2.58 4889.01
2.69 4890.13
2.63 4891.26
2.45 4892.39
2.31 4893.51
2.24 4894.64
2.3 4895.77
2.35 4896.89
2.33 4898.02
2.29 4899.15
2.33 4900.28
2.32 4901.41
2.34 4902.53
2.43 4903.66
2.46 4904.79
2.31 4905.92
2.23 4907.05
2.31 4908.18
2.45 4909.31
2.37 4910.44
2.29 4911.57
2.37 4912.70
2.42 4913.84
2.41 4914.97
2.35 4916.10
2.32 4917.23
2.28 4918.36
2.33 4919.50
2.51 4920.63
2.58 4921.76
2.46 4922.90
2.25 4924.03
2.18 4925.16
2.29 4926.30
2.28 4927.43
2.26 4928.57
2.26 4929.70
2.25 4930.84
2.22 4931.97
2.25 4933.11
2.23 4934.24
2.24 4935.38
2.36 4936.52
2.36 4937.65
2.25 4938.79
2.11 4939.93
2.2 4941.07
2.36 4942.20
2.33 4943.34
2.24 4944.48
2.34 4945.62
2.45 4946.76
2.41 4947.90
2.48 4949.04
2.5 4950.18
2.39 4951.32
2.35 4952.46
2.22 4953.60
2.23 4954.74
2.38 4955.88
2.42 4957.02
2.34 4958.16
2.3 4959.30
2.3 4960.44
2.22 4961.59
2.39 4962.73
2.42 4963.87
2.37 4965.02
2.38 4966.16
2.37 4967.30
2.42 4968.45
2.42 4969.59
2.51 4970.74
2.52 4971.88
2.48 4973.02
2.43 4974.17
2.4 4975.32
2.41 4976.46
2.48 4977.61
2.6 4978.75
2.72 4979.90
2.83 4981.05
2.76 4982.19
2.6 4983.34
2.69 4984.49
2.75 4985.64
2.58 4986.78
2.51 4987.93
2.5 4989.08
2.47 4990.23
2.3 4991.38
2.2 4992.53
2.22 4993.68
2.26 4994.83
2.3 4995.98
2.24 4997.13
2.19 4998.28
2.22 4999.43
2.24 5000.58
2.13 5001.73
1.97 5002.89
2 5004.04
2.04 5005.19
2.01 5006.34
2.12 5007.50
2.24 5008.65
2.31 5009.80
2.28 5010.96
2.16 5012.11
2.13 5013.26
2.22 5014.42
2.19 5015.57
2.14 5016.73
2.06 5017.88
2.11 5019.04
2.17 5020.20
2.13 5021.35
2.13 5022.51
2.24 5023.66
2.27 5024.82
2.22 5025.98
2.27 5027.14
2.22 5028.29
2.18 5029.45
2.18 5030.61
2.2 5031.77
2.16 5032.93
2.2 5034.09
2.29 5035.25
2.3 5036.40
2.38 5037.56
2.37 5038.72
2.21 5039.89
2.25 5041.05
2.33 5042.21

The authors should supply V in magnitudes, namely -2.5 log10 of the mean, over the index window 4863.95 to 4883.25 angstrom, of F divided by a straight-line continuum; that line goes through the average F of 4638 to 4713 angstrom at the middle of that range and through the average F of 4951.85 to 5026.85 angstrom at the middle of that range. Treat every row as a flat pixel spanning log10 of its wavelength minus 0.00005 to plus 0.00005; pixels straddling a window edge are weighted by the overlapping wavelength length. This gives 0.267 mag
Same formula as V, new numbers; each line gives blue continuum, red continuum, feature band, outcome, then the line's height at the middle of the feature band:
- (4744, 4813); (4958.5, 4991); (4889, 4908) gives 0.29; 3.11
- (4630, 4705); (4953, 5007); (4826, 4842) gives 0.15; 3.37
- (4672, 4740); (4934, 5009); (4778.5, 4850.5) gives 0.18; 3.96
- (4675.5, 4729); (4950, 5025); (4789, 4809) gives 0.14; 4.19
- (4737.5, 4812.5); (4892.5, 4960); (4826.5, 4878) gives 0.19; 3.21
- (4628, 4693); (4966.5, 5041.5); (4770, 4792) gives -0.12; 3.7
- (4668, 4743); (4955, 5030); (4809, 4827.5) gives 0.21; 3.97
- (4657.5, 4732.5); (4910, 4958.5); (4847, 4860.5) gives 0.23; 3.24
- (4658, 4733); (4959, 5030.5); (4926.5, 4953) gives 0.22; 2.82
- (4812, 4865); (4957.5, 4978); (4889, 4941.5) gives 0.11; 2.59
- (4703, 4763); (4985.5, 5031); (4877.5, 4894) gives 0.34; 3.38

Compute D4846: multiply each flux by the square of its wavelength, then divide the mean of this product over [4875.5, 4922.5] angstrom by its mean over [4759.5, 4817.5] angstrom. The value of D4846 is 0.6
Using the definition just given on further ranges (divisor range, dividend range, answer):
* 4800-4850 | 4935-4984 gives 0.82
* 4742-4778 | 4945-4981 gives 0.60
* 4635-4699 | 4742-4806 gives 0.95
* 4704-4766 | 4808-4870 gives 0.63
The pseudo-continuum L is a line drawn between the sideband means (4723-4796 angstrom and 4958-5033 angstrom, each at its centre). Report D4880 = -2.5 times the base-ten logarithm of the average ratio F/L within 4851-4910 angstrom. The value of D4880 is 0.31 mag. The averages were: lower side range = 4.37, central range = 2.48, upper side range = 2.32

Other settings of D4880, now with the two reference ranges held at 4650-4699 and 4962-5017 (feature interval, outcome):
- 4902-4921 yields 0.255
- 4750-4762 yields -0.050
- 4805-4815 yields 0.086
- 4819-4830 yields 0.185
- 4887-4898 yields 0.280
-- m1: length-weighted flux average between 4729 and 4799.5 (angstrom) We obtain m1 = 4.3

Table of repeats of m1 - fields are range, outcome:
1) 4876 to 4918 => 2.39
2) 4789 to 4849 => 3.25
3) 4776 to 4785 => 4.09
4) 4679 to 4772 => 4.83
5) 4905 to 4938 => 2.33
